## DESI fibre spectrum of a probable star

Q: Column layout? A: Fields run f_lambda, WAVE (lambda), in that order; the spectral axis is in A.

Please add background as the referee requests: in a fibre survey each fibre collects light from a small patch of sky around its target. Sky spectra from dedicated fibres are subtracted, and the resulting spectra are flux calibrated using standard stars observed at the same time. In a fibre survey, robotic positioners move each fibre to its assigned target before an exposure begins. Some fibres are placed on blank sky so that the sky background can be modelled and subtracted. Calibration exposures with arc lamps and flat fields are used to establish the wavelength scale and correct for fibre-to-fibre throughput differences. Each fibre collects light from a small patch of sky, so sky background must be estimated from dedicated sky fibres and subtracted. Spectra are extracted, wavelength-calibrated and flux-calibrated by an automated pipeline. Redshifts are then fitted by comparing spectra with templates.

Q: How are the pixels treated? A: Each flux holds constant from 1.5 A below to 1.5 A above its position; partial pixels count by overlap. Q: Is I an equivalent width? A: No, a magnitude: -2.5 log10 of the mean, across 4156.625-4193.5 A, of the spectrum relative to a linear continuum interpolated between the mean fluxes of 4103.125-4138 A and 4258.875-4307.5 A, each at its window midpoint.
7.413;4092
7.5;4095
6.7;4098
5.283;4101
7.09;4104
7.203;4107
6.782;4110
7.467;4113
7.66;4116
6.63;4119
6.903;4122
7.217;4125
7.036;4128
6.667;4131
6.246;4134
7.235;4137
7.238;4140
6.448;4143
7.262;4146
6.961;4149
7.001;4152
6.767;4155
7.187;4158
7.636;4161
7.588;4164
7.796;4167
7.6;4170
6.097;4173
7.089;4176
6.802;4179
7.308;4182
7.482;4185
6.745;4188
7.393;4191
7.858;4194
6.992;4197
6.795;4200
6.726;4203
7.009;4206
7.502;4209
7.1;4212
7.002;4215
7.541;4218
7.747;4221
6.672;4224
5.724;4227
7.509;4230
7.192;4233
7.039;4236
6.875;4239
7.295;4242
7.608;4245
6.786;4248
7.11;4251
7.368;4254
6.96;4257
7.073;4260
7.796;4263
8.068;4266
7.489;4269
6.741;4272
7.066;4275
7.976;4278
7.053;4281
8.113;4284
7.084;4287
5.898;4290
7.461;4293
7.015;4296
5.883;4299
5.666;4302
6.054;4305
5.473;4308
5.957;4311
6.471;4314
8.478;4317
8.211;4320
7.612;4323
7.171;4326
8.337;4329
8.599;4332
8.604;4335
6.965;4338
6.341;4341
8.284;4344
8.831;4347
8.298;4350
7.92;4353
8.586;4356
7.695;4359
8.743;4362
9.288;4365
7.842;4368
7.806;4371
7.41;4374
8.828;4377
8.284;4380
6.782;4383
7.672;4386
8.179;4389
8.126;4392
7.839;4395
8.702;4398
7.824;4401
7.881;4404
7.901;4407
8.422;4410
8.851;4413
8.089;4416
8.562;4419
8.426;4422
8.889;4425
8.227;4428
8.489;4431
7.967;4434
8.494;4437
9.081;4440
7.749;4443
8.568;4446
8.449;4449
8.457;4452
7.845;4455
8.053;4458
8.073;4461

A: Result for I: -0.04 mag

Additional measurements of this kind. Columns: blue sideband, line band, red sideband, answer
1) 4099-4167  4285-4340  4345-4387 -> 0.12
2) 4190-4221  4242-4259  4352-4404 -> 0.04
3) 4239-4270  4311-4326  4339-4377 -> 0.05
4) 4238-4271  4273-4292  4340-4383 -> 0.05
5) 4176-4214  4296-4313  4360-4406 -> 0.28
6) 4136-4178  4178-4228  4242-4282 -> 0.02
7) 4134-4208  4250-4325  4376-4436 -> 0.09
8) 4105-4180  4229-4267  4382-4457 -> 0.03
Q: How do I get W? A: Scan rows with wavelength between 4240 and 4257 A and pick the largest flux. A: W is 7.608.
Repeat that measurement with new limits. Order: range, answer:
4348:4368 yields 9.288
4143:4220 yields 7.858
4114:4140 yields 7.66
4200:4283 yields 8.068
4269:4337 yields 8.604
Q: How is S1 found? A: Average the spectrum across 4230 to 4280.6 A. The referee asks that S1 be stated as 7.28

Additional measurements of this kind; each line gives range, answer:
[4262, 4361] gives 7.37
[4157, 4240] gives 7.14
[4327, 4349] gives 7.98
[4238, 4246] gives 7.26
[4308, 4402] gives 7.89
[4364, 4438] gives 8.18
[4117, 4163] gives 6.98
